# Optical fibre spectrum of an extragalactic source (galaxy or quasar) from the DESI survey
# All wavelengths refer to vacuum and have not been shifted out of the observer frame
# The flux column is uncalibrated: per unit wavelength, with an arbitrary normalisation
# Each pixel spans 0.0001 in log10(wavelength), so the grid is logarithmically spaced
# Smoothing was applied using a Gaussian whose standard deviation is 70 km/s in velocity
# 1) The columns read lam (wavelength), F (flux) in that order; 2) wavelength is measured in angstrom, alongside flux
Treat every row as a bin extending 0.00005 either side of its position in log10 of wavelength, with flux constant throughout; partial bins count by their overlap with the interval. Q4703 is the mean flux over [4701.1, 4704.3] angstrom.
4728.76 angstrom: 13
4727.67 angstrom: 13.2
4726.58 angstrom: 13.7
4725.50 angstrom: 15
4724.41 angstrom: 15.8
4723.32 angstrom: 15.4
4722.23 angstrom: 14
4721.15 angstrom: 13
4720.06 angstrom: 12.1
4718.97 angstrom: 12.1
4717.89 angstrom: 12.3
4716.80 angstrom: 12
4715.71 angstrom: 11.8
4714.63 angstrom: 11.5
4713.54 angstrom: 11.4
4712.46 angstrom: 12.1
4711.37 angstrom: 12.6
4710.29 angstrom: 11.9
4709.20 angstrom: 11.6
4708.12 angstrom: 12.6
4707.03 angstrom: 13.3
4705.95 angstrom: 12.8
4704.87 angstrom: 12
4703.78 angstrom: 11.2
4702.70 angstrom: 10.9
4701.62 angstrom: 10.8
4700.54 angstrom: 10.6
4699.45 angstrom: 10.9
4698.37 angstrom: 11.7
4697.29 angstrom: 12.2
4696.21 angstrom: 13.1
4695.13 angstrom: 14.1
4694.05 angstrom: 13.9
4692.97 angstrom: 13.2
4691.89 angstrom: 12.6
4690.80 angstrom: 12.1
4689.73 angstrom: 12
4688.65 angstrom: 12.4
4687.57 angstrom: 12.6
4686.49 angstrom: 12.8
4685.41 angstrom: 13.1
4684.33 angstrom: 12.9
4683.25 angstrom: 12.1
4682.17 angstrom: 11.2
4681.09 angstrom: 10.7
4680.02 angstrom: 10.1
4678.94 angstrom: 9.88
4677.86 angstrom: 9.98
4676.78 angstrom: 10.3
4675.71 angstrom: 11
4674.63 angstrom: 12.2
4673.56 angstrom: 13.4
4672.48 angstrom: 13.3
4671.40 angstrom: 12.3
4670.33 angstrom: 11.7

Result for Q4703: 11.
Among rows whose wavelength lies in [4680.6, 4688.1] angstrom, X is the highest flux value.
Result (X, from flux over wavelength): 13.1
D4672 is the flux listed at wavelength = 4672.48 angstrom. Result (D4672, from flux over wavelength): 13.3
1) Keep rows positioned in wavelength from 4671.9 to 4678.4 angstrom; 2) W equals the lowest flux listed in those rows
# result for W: 9.98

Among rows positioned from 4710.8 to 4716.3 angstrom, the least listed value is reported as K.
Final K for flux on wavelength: 11.4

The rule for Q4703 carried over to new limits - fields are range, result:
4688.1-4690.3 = 12.3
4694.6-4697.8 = 13.2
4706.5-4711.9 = 12.4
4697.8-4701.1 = 11.1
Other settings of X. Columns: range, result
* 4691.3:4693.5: 13.2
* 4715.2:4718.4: 12.3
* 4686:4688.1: 12.8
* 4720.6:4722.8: 14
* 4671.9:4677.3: 13.4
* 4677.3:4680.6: 10.1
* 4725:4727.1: 15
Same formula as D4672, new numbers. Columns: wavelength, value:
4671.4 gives 12.3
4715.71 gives 11.8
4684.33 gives 12.9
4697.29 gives 12.2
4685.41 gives 13.1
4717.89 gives 12.3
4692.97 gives 13.2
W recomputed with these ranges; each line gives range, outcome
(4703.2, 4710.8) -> 11.2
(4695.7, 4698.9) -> 11.7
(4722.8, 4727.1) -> 13.7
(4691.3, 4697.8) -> 12.2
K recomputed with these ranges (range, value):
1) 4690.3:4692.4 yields 12.1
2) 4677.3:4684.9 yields 9.88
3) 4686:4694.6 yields 12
